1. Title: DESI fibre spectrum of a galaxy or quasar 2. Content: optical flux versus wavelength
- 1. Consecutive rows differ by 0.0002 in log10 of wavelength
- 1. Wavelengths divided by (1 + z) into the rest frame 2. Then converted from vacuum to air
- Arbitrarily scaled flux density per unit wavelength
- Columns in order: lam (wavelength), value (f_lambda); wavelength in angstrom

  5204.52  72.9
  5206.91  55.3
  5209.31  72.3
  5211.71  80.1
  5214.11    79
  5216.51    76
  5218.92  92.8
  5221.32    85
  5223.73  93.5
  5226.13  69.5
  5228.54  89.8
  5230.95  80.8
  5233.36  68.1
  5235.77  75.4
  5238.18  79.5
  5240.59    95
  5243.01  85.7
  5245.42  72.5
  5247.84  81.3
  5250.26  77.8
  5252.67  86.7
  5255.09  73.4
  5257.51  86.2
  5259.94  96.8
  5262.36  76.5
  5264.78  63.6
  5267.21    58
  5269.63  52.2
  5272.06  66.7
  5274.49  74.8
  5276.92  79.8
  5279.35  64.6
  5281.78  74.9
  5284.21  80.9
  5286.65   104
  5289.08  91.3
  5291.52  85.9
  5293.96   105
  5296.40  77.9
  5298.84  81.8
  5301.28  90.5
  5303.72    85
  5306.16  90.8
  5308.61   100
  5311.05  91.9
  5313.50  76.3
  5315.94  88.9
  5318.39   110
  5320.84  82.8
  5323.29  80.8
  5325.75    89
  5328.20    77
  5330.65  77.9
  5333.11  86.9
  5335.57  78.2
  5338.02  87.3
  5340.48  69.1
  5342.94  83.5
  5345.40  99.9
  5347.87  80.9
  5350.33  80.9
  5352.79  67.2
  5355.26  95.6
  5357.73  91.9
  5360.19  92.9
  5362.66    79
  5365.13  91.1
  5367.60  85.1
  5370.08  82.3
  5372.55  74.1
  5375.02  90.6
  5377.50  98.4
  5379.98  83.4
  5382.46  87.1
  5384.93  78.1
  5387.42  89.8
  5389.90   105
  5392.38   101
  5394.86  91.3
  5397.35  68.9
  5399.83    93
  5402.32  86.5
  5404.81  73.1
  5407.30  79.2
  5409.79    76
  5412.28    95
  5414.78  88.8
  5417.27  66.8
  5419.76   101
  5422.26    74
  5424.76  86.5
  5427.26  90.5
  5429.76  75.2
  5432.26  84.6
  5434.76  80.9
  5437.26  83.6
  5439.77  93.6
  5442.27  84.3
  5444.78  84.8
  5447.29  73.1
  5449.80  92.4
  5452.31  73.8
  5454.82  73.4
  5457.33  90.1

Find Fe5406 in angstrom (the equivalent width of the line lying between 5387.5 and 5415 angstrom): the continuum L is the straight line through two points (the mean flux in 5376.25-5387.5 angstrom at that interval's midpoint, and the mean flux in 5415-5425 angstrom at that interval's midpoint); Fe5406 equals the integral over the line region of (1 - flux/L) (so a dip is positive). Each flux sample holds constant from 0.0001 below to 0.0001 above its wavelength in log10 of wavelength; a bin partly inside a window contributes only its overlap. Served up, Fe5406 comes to -0.8 angstrom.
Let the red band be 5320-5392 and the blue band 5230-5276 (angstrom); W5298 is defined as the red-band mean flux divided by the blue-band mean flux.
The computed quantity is 1.12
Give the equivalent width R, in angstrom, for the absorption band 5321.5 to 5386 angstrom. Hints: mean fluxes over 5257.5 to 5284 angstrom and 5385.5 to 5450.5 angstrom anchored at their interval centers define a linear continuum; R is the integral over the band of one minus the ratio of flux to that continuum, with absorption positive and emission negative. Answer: -3.89 angstrom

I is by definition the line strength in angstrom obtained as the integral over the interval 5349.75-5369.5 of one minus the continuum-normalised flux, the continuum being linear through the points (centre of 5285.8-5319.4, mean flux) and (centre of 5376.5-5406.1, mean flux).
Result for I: 0.8 angstrom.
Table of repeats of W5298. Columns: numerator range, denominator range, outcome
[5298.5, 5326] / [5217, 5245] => 1.08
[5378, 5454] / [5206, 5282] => 1.10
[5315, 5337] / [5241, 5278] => 1.13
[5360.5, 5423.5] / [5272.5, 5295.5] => 1.02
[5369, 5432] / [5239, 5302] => 1.07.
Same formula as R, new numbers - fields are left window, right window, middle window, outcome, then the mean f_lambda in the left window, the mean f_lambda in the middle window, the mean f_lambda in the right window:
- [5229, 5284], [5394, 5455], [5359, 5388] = -1.8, 76.2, 85.9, 82.9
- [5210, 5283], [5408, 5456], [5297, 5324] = -3.1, 77.8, 88.9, 83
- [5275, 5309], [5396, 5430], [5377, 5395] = -1.7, 86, 91.5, 82.7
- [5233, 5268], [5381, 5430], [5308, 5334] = -1.7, 78.9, 87.1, 85.5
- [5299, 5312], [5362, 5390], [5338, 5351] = 0.7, 90.9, 83.3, 86.4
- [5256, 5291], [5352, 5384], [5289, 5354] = -3.5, 76.6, 85.7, 86.2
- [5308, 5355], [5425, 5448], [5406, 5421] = -0.1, 84.7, 84.4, 83.8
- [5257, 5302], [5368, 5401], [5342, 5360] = -0.2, 79.3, 86.2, 87.8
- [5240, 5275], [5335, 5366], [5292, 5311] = -2.4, 76.2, 90.1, 84.5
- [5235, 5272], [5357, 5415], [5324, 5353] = 0.4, 77.1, 82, 86.6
